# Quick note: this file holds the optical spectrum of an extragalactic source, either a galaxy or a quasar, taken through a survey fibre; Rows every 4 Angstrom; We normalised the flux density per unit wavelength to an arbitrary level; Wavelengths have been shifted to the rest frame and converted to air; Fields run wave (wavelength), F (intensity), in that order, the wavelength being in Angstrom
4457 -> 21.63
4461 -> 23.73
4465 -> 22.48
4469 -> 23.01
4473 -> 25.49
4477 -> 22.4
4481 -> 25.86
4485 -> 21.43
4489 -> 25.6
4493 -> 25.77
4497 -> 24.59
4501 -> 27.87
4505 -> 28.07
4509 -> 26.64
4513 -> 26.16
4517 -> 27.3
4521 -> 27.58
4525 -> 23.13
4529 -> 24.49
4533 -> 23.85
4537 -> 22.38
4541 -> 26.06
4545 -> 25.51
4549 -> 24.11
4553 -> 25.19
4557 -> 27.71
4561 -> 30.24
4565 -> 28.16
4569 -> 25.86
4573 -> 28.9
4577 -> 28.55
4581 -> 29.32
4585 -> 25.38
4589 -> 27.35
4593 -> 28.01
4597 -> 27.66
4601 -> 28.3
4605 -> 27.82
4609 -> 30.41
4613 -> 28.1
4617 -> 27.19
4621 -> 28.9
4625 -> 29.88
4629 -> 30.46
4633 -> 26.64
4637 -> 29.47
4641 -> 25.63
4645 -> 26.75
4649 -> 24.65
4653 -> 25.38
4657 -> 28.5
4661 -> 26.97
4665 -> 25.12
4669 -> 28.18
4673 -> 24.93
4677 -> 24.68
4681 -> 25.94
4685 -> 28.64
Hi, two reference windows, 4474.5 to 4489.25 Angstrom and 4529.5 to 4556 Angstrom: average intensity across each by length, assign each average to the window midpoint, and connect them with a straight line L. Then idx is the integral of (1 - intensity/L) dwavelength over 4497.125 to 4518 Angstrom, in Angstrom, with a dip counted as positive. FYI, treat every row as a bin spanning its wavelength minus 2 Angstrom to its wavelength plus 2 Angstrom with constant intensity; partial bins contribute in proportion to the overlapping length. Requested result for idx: -2.5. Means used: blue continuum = 23.7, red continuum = 24.6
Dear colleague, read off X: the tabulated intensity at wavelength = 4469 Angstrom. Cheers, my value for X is 23.01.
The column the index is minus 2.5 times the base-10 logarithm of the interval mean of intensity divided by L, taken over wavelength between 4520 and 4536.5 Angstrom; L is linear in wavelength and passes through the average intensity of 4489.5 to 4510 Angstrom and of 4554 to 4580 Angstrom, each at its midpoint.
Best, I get 0.12 mag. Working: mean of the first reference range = 26.5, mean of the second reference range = 28.2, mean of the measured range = 24.4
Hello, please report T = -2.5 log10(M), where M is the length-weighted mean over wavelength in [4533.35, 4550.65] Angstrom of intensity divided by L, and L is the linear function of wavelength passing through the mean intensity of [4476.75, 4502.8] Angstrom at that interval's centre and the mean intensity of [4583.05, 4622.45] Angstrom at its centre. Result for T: 0.08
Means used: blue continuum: 24.9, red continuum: 27.9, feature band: 24.5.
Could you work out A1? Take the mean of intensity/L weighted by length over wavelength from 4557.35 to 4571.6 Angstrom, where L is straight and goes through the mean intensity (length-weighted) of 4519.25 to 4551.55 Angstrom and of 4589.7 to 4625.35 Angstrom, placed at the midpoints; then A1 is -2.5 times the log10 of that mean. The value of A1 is -0.078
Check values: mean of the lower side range 24.6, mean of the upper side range 28.4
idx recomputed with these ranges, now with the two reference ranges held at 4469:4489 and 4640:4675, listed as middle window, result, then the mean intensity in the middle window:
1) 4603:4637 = -3.9 Angstrom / 28.7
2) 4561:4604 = -4.4 Angstrom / 27.9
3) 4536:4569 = -1.8 Angstrom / 26.3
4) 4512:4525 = -1.1 Angstrom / 26.5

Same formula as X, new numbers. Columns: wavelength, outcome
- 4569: 25.86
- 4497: 24.59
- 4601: 28.3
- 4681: 25.94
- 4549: 24.11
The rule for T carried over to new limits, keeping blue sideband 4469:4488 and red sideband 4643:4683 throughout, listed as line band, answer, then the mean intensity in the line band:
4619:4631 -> -0.16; 29.7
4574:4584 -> -0.14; 28.6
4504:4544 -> -0.05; 25.5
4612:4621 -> -0.10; 27.9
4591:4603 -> -0.11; 28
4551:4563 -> -0.12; 27.7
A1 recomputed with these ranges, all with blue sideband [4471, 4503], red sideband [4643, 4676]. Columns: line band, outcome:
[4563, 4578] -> -0.09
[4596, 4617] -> -0.10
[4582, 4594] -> -0.06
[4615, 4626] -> -0.10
